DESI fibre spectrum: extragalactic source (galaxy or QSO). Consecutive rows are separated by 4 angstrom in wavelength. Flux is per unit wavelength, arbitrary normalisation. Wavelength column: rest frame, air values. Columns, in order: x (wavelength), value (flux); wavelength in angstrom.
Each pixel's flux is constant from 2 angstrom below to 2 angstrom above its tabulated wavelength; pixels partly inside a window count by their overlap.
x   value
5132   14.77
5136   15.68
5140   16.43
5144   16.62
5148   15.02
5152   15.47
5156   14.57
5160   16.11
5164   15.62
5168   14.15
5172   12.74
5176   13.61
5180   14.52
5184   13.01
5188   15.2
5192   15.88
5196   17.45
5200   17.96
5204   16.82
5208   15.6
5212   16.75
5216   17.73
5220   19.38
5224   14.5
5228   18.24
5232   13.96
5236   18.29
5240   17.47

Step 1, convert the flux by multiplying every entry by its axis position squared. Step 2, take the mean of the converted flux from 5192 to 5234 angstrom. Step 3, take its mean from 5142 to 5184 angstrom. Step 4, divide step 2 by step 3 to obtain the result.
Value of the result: 1.16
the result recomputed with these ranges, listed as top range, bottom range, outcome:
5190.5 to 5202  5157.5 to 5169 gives 1.13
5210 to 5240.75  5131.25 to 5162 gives 1.12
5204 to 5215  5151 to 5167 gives 1.09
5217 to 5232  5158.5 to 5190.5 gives 1.20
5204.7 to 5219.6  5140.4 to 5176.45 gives 1.16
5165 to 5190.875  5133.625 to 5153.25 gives 0.90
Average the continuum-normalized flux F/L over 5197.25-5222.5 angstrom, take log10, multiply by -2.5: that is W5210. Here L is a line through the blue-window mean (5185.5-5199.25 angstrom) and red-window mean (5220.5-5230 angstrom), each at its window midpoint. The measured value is -0.05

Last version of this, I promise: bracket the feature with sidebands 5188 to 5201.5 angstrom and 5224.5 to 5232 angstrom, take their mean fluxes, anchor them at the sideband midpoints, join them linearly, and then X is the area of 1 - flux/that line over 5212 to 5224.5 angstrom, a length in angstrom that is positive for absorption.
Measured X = -0.7 angstrom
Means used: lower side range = 16.8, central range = 17.5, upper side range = 16.4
